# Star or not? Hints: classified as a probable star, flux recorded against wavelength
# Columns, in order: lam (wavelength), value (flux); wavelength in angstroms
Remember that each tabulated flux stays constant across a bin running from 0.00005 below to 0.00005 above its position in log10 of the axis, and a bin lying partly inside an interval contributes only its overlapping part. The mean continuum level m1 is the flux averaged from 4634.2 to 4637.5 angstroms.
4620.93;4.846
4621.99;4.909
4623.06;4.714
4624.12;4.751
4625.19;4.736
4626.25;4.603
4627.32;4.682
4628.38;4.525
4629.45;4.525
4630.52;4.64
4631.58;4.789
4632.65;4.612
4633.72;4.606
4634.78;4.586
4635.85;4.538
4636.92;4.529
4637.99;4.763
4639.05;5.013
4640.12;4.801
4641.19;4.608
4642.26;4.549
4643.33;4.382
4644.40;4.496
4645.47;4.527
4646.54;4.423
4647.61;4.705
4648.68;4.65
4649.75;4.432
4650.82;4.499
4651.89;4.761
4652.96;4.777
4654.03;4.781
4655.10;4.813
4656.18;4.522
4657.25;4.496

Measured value 4.55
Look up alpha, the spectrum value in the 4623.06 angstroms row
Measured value 4.714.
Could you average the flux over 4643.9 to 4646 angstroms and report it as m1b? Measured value 4.51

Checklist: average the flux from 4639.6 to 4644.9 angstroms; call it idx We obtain 4.56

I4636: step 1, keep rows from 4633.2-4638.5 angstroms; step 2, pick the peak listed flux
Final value 4.763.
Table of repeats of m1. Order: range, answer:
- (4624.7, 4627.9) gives 4.68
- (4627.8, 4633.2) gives 4.62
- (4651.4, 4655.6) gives 4.79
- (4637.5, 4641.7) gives 4.8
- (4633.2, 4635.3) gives 4.61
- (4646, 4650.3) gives 4.55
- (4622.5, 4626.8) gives 4.7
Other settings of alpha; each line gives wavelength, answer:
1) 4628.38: 4.525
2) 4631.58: 4.789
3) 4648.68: 4.65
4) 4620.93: 4.846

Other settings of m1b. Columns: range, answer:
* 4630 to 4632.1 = 4.73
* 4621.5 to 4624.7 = 4.78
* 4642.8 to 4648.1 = 4.5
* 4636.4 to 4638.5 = 4.64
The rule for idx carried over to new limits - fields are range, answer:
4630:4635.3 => 4.65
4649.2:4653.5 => 4.62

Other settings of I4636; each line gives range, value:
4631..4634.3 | 4.789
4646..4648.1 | 4.705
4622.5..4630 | 4.751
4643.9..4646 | 4.527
